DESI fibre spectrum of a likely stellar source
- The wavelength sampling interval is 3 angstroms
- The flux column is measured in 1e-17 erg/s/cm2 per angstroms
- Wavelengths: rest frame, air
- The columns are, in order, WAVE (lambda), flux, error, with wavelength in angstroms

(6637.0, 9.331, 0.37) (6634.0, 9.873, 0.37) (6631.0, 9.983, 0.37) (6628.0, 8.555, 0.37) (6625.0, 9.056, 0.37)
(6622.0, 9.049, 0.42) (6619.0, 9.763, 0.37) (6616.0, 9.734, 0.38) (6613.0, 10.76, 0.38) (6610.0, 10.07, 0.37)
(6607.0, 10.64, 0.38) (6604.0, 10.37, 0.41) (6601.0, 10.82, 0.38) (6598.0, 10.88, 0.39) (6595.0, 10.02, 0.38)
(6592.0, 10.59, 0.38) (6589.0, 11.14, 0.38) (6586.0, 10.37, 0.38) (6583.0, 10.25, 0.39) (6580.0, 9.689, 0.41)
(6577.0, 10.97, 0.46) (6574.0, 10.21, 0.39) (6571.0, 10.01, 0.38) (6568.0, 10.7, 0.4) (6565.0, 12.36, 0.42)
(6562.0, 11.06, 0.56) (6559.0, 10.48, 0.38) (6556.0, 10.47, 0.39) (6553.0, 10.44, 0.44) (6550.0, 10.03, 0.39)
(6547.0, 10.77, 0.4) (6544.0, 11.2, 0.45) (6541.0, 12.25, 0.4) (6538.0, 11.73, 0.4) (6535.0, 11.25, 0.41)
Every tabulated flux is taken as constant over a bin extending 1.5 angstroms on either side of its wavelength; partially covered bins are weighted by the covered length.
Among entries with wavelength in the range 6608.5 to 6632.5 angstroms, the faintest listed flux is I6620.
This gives 8.555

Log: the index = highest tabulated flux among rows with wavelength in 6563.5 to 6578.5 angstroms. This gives 12.36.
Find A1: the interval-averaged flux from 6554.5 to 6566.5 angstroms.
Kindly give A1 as 11.1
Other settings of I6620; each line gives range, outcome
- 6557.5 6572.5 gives 10.01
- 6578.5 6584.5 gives 9.689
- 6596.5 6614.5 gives 10.07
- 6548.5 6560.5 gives 10.03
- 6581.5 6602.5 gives 10.02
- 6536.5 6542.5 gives 11.73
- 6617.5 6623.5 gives 9.049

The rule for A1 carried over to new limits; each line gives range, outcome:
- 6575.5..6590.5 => 10.5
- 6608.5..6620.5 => 10.1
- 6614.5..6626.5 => 9.4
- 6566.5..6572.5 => 10.4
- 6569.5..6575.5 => 10.1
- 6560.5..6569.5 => 11.4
